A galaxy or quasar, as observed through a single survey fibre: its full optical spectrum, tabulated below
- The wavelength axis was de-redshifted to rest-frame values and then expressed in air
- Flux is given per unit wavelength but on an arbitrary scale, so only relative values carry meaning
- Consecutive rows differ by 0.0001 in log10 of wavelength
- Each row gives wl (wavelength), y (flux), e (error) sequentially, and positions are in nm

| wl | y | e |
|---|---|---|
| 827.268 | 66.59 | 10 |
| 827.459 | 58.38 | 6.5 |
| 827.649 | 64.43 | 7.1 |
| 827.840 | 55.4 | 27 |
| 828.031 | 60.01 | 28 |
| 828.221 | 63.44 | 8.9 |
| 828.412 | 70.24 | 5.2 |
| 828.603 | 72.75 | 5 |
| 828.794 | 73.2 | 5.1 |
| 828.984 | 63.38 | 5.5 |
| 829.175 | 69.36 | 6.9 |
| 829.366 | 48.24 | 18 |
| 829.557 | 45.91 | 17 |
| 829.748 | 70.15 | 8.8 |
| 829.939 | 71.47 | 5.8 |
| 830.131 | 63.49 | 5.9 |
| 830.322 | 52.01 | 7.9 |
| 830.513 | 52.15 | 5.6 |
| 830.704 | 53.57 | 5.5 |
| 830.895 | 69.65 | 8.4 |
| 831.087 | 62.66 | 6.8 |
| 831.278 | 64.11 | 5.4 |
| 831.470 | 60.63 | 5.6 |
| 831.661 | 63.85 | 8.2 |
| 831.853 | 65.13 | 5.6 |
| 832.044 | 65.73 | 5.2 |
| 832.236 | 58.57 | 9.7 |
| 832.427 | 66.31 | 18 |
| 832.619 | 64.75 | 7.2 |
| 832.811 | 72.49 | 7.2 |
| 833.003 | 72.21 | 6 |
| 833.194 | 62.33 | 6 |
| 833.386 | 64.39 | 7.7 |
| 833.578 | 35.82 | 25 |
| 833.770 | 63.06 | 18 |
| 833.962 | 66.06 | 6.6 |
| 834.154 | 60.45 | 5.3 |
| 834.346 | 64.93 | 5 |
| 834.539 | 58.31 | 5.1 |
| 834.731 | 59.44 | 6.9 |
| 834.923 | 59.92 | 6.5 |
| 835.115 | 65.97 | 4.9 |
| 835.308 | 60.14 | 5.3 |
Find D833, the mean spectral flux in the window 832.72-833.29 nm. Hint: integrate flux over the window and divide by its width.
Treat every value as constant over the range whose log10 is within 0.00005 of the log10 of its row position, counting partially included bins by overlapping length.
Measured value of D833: 69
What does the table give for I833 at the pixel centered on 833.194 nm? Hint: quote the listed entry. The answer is 62.33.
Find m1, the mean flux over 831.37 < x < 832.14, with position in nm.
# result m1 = 63.8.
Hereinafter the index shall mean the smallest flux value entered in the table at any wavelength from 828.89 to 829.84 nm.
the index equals 45.91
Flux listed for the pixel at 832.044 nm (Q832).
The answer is 65.73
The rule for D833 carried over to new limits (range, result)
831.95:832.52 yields 63.5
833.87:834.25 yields 63.2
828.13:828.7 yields 68.8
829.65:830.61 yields 61.8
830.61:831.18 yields 61.9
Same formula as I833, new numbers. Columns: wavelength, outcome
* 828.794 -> 73.2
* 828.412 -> 70.24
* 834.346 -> 64.93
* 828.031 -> 60.01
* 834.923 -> 59.92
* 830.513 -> 52.15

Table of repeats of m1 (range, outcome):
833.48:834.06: 55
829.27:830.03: 58.9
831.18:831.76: 62.9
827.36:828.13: 59.6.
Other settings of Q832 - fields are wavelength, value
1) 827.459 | 58.38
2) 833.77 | 63.06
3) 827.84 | 55.4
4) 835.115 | 65.97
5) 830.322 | 52.01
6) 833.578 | 35.82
